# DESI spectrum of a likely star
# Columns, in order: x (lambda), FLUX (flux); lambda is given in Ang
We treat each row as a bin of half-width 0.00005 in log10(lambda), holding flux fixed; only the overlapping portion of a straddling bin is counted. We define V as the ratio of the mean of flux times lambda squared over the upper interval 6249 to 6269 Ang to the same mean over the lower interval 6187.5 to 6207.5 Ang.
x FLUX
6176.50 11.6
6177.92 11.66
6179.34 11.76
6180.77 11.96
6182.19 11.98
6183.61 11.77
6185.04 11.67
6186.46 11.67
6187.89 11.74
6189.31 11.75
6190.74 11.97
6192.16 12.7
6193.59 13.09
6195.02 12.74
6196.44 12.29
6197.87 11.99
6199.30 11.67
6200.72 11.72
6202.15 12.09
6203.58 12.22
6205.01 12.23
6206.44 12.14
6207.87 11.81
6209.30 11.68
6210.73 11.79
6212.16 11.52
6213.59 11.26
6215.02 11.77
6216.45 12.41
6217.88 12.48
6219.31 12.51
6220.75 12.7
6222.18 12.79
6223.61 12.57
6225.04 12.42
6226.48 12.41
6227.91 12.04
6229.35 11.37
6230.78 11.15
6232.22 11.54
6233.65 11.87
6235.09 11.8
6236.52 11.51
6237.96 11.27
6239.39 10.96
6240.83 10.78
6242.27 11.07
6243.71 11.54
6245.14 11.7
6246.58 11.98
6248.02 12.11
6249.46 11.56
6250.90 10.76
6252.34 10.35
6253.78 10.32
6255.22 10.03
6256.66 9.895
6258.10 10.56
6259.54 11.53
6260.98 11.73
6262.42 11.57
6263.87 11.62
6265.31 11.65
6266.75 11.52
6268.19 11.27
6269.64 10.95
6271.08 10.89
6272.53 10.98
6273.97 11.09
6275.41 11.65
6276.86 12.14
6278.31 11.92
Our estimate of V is 0.9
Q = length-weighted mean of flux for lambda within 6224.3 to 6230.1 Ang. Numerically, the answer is 12.1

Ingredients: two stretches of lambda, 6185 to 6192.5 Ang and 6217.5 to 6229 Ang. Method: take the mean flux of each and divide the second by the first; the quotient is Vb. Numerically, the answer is 1.0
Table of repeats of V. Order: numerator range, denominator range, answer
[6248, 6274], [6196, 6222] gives 0.93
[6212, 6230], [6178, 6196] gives 1.02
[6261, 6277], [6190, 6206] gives 0.95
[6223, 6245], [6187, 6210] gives 0.97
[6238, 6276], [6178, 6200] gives 0.95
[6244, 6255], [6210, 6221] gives 0.94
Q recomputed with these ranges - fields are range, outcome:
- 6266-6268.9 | 11.4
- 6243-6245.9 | 11.6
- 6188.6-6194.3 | 12.4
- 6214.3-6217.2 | 12.1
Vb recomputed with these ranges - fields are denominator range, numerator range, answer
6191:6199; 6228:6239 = 0.92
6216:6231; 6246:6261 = 0.89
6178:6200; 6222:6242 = 0.97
